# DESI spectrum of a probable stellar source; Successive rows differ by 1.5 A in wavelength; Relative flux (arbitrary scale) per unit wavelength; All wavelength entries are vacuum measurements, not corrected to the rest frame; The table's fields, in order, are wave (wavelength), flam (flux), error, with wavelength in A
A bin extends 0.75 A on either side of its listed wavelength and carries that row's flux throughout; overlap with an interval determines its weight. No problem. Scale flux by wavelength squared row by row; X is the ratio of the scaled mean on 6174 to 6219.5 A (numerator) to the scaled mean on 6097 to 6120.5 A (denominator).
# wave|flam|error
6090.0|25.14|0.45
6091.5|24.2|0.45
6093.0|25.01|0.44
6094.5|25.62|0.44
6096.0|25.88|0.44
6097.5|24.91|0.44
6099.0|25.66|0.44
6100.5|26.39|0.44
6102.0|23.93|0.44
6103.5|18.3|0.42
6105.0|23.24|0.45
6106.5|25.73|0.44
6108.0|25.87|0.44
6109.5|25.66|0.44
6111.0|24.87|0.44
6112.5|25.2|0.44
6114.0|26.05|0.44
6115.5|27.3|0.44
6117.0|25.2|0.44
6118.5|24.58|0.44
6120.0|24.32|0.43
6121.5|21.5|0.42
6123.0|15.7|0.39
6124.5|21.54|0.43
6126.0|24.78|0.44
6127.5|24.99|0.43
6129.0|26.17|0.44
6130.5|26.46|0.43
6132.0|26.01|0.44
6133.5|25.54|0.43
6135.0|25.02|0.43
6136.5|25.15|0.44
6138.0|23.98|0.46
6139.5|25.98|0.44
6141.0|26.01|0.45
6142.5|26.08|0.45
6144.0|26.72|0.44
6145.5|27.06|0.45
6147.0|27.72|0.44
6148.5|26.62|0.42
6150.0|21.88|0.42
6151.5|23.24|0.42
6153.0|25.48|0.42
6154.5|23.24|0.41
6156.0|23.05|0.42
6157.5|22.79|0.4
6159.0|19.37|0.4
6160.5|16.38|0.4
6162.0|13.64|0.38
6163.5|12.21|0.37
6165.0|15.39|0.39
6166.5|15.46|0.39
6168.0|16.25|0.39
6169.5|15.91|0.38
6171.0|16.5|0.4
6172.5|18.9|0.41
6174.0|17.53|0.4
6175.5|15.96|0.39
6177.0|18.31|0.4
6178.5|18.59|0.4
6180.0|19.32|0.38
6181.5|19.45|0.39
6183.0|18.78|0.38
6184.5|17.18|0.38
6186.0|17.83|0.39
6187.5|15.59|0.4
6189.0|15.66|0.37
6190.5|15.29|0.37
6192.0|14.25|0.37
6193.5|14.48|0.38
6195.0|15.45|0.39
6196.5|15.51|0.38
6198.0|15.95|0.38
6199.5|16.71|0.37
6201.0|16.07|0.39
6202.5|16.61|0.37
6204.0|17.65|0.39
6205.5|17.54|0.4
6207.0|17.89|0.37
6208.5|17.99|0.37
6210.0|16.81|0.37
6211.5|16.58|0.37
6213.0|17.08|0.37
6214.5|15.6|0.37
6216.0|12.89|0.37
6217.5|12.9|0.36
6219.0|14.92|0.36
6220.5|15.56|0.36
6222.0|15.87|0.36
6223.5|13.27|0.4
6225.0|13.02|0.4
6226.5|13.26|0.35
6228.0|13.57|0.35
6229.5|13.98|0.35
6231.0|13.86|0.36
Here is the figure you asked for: 0.68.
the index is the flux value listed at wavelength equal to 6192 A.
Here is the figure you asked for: 14.25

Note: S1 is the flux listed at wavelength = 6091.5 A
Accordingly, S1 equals 24.2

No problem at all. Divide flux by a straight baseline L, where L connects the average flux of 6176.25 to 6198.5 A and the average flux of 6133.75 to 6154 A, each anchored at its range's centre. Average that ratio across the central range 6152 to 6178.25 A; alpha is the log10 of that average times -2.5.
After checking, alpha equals 0.175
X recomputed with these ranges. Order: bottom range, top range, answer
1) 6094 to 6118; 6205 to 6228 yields 0.64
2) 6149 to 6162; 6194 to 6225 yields 0.75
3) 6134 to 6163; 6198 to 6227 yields 0.68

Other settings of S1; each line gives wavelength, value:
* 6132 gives 26.01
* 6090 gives 25.14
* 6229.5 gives 13.98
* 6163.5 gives 12.21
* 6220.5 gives 15.56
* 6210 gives 16.81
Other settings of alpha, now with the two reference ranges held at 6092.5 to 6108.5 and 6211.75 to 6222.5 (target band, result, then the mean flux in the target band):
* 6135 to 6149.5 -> -0.225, 26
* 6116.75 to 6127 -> 0.018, 22.4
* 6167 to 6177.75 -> 0.101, 17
